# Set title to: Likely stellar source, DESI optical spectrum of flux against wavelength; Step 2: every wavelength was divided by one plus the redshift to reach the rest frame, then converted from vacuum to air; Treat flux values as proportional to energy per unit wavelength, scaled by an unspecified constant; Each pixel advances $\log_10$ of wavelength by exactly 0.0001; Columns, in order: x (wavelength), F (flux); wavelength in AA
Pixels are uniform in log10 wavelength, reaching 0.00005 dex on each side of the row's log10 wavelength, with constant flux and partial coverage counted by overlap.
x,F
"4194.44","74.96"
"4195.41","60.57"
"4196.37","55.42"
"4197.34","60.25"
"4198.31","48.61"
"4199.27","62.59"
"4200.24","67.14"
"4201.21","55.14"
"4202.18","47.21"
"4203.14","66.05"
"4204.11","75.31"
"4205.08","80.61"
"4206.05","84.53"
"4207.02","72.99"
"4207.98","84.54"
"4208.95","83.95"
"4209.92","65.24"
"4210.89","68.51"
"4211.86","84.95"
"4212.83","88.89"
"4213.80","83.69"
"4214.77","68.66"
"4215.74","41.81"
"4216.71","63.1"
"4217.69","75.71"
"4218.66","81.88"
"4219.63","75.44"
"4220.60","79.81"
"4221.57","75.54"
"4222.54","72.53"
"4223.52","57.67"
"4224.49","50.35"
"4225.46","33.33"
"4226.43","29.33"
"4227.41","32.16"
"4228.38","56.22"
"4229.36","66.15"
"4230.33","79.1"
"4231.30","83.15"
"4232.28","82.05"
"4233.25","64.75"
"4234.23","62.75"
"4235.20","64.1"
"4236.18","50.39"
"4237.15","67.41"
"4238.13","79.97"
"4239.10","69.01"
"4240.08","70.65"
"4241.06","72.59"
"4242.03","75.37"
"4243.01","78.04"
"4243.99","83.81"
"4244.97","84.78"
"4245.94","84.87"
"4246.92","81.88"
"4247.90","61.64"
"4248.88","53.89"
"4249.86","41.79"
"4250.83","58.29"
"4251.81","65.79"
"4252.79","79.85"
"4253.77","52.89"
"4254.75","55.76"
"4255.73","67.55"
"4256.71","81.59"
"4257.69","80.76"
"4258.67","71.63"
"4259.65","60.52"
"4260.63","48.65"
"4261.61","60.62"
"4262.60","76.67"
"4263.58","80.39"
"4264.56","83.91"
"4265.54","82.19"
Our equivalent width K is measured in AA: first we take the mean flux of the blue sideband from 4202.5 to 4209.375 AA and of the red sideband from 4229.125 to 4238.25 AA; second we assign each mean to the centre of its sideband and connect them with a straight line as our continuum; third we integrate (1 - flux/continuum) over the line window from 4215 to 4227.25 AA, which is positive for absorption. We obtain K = 2.1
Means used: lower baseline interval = 77.6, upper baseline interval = 69.7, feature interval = 60.7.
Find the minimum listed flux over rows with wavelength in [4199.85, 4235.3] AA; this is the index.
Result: 29.33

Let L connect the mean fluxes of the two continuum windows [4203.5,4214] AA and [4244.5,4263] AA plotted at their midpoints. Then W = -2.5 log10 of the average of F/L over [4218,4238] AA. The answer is 0.16 mag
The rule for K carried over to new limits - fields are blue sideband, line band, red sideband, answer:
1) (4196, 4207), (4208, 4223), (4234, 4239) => -2.2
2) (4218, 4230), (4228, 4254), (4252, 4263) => -2.6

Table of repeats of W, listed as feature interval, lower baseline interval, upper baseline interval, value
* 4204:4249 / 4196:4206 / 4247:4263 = -0.11 mag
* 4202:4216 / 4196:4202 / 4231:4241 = -0.22 mag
